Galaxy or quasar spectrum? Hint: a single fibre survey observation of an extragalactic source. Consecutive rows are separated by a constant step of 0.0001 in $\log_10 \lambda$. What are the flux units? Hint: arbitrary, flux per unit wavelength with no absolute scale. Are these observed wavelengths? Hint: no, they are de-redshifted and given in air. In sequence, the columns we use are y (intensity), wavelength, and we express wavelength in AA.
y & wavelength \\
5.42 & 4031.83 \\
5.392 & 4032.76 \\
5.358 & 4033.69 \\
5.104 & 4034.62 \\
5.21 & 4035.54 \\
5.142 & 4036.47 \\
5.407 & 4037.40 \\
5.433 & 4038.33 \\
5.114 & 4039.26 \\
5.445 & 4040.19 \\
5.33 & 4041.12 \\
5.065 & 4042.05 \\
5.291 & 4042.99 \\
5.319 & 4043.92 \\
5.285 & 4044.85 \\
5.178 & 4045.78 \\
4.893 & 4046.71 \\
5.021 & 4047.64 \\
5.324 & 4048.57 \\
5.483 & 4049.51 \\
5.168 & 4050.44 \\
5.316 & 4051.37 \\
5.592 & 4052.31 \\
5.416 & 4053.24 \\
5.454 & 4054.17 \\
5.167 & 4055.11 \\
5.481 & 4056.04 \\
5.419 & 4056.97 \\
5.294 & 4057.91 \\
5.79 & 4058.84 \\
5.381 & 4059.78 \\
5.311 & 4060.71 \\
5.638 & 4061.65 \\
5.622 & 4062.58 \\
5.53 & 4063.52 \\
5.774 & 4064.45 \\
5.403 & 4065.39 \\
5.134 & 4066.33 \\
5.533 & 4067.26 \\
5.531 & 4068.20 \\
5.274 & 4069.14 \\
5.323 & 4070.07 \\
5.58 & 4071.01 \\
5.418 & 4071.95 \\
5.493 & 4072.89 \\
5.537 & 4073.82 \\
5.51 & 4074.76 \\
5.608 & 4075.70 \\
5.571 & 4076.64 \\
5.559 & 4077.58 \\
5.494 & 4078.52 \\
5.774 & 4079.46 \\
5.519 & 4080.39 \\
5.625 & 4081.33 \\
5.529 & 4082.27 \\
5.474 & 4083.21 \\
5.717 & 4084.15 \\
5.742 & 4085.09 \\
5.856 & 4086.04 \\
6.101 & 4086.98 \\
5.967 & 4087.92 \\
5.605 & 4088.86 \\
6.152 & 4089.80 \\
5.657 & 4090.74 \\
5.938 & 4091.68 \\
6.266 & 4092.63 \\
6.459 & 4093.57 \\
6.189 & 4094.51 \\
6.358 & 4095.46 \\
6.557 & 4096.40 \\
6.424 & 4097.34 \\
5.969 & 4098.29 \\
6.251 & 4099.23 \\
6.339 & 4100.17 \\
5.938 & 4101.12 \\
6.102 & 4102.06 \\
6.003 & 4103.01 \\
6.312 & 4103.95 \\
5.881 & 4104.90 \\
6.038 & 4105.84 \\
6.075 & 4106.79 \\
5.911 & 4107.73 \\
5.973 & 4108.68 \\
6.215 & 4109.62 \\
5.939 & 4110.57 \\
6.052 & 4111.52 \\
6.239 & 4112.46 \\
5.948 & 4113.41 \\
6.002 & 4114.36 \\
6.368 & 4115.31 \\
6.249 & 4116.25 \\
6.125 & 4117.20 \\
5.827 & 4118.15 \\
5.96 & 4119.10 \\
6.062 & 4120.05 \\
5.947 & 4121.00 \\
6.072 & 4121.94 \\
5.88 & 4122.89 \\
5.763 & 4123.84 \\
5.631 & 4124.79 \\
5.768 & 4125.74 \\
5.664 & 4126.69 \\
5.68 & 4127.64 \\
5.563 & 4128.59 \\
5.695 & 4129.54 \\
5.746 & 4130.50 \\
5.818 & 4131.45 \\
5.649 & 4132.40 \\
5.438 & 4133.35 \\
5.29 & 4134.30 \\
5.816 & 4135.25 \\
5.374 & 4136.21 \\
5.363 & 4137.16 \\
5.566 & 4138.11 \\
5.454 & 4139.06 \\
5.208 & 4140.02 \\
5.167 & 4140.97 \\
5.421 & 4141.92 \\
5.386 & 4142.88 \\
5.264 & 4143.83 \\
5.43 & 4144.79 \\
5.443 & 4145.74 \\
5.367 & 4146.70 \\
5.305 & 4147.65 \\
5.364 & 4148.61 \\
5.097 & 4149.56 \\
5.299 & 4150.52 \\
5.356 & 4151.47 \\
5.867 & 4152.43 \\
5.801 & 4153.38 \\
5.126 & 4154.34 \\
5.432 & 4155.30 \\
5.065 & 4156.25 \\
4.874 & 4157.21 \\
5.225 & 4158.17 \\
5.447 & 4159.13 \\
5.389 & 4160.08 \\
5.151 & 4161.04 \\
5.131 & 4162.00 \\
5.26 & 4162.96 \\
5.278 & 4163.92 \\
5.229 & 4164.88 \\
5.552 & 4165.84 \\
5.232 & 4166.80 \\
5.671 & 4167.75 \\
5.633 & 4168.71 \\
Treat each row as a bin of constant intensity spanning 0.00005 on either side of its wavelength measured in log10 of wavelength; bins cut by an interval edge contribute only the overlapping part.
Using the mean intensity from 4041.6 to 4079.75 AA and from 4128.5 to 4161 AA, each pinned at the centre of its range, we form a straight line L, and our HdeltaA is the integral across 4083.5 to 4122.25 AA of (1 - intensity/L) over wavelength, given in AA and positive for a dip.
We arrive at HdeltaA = -4.7 AA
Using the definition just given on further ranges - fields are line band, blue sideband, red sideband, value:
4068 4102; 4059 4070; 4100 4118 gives -0.4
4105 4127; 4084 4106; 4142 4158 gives -0.7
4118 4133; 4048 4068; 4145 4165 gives -1.2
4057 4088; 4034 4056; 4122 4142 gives -1.1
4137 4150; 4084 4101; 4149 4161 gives 0.3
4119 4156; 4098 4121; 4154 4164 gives 0.3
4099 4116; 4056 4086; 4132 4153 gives -1.9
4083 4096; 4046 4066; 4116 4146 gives -1.1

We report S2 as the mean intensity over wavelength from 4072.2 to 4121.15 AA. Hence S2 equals 5.95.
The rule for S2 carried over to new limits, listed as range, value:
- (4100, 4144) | 5.81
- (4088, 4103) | 6.14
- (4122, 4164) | 5.45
